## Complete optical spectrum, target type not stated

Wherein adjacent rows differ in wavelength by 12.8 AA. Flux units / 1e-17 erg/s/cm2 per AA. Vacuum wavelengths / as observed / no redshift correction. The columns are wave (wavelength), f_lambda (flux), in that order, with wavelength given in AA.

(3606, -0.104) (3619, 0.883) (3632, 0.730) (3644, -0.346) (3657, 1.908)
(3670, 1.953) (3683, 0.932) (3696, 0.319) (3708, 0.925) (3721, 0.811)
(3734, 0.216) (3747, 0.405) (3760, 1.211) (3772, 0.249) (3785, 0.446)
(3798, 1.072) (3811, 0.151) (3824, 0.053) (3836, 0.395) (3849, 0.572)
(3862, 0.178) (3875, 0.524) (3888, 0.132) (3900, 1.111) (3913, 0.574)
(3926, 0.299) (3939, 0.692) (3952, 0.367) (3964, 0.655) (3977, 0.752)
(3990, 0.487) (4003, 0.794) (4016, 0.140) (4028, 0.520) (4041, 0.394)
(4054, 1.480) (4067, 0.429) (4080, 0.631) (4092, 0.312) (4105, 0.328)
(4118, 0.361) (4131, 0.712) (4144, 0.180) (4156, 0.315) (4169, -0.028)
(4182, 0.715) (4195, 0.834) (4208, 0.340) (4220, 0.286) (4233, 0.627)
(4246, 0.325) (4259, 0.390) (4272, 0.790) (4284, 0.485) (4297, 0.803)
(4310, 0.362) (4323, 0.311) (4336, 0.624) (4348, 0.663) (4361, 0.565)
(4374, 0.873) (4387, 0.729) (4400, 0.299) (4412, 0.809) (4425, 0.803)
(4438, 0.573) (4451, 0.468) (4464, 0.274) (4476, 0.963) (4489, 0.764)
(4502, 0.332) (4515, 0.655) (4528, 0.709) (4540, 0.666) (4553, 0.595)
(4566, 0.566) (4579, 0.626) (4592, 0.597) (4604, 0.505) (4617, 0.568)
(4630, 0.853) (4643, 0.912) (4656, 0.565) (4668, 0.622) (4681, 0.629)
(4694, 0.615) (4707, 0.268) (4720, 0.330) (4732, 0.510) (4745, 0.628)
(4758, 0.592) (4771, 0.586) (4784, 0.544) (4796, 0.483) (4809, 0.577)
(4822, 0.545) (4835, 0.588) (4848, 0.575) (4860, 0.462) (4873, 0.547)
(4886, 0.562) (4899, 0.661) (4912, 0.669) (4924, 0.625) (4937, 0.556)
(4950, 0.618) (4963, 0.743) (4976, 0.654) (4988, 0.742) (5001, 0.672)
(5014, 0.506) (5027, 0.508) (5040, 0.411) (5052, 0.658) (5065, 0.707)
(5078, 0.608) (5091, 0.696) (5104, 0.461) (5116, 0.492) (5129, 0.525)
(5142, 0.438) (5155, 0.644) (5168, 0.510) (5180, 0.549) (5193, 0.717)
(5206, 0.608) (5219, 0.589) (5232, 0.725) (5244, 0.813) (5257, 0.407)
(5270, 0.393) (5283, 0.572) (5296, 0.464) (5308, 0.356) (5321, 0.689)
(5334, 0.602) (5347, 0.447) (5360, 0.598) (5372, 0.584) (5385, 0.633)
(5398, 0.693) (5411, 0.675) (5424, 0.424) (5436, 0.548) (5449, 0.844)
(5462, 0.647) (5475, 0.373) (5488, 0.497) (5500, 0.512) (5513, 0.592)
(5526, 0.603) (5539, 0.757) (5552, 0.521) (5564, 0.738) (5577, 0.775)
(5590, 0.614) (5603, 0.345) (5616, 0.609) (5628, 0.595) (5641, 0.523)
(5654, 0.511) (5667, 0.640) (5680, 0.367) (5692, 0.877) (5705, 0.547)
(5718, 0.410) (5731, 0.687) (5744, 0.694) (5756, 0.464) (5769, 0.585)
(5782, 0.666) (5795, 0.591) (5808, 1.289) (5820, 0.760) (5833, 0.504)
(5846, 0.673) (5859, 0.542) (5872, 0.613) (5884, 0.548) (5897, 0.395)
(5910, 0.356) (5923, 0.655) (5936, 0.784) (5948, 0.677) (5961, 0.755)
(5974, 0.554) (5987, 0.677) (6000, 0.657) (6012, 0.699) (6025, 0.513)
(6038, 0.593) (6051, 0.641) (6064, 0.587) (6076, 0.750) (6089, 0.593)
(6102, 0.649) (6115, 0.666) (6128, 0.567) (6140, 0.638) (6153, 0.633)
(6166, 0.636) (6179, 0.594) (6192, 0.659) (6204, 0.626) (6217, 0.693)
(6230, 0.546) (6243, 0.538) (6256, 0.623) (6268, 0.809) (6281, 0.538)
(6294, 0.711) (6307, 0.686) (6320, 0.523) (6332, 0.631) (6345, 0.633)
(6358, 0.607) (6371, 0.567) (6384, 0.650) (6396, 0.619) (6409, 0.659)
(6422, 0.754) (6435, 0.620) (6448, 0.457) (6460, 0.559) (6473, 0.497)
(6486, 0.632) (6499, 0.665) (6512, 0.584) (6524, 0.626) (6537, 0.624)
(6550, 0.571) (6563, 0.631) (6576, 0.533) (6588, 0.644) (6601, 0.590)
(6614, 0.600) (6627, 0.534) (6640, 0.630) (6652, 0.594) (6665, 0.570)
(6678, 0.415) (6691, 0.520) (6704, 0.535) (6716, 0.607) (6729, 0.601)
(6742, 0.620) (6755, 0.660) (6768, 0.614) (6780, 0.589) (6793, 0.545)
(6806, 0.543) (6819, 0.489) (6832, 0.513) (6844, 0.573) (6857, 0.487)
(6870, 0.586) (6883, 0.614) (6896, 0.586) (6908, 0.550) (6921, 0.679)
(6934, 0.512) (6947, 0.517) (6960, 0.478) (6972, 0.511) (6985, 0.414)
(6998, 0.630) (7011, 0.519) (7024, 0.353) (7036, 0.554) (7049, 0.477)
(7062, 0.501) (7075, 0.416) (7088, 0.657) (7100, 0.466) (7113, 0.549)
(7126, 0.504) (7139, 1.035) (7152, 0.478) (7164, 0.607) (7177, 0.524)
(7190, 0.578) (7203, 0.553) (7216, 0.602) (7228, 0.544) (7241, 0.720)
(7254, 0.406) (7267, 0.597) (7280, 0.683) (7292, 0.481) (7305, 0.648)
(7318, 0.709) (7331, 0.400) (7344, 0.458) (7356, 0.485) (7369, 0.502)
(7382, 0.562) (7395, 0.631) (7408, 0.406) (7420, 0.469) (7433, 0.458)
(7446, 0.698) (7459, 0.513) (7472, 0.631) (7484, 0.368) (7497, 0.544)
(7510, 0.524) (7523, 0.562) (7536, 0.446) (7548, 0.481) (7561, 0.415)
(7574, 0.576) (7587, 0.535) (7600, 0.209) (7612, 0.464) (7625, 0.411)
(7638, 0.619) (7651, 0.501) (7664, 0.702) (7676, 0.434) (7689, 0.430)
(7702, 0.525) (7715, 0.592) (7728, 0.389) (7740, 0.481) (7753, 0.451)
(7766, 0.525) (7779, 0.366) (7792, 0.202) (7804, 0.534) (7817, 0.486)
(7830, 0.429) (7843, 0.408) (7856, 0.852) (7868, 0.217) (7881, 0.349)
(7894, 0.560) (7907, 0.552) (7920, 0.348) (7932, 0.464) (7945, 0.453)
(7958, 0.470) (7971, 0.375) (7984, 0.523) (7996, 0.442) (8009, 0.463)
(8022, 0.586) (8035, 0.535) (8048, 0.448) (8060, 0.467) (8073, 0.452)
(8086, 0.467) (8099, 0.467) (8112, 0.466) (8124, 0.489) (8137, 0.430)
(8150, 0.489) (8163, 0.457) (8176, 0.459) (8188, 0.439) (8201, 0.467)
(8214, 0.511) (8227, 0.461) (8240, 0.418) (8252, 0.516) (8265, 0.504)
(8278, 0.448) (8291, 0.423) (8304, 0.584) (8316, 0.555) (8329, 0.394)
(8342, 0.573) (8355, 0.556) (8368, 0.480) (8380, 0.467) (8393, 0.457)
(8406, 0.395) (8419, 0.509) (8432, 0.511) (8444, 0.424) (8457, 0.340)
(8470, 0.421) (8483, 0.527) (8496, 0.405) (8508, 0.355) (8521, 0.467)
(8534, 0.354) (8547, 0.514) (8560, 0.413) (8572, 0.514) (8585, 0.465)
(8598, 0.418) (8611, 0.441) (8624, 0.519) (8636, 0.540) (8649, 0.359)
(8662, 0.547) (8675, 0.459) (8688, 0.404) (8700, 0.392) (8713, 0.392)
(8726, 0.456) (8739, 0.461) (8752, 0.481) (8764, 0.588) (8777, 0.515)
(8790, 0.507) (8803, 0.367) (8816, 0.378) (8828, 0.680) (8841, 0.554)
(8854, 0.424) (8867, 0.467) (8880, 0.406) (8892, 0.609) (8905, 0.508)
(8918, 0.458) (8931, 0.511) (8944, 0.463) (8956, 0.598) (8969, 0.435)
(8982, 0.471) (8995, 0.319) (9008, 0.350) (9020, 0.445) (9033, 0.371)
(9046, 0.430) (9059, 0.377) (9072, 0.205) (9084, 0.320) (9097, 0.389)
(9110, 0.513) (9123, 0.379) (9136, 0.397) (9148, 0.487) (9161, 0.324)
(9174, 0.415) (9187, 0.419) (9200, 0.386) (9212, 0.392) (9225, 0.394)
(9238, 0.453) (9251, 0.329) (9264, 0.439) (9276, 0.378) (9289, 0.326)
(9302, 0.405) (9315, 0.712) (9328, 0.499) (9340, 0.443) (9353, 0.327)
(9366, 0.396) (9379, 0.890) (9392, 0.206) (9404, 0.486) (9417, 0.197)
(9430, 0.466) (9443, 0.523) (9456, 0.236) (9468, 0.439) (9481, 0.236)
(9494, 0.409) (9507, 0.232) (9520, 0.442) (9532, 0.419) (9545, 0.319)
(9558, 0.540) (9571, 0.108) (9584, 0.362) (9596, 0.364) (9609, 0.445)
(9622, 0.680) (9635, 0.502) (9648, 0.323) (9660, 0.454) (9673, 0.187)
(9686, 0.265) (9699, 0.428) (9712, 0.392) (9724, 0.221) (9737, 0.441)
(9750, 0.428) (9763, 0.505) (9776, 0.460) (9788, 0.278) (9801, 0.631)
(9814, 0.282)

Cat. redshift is 0.087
